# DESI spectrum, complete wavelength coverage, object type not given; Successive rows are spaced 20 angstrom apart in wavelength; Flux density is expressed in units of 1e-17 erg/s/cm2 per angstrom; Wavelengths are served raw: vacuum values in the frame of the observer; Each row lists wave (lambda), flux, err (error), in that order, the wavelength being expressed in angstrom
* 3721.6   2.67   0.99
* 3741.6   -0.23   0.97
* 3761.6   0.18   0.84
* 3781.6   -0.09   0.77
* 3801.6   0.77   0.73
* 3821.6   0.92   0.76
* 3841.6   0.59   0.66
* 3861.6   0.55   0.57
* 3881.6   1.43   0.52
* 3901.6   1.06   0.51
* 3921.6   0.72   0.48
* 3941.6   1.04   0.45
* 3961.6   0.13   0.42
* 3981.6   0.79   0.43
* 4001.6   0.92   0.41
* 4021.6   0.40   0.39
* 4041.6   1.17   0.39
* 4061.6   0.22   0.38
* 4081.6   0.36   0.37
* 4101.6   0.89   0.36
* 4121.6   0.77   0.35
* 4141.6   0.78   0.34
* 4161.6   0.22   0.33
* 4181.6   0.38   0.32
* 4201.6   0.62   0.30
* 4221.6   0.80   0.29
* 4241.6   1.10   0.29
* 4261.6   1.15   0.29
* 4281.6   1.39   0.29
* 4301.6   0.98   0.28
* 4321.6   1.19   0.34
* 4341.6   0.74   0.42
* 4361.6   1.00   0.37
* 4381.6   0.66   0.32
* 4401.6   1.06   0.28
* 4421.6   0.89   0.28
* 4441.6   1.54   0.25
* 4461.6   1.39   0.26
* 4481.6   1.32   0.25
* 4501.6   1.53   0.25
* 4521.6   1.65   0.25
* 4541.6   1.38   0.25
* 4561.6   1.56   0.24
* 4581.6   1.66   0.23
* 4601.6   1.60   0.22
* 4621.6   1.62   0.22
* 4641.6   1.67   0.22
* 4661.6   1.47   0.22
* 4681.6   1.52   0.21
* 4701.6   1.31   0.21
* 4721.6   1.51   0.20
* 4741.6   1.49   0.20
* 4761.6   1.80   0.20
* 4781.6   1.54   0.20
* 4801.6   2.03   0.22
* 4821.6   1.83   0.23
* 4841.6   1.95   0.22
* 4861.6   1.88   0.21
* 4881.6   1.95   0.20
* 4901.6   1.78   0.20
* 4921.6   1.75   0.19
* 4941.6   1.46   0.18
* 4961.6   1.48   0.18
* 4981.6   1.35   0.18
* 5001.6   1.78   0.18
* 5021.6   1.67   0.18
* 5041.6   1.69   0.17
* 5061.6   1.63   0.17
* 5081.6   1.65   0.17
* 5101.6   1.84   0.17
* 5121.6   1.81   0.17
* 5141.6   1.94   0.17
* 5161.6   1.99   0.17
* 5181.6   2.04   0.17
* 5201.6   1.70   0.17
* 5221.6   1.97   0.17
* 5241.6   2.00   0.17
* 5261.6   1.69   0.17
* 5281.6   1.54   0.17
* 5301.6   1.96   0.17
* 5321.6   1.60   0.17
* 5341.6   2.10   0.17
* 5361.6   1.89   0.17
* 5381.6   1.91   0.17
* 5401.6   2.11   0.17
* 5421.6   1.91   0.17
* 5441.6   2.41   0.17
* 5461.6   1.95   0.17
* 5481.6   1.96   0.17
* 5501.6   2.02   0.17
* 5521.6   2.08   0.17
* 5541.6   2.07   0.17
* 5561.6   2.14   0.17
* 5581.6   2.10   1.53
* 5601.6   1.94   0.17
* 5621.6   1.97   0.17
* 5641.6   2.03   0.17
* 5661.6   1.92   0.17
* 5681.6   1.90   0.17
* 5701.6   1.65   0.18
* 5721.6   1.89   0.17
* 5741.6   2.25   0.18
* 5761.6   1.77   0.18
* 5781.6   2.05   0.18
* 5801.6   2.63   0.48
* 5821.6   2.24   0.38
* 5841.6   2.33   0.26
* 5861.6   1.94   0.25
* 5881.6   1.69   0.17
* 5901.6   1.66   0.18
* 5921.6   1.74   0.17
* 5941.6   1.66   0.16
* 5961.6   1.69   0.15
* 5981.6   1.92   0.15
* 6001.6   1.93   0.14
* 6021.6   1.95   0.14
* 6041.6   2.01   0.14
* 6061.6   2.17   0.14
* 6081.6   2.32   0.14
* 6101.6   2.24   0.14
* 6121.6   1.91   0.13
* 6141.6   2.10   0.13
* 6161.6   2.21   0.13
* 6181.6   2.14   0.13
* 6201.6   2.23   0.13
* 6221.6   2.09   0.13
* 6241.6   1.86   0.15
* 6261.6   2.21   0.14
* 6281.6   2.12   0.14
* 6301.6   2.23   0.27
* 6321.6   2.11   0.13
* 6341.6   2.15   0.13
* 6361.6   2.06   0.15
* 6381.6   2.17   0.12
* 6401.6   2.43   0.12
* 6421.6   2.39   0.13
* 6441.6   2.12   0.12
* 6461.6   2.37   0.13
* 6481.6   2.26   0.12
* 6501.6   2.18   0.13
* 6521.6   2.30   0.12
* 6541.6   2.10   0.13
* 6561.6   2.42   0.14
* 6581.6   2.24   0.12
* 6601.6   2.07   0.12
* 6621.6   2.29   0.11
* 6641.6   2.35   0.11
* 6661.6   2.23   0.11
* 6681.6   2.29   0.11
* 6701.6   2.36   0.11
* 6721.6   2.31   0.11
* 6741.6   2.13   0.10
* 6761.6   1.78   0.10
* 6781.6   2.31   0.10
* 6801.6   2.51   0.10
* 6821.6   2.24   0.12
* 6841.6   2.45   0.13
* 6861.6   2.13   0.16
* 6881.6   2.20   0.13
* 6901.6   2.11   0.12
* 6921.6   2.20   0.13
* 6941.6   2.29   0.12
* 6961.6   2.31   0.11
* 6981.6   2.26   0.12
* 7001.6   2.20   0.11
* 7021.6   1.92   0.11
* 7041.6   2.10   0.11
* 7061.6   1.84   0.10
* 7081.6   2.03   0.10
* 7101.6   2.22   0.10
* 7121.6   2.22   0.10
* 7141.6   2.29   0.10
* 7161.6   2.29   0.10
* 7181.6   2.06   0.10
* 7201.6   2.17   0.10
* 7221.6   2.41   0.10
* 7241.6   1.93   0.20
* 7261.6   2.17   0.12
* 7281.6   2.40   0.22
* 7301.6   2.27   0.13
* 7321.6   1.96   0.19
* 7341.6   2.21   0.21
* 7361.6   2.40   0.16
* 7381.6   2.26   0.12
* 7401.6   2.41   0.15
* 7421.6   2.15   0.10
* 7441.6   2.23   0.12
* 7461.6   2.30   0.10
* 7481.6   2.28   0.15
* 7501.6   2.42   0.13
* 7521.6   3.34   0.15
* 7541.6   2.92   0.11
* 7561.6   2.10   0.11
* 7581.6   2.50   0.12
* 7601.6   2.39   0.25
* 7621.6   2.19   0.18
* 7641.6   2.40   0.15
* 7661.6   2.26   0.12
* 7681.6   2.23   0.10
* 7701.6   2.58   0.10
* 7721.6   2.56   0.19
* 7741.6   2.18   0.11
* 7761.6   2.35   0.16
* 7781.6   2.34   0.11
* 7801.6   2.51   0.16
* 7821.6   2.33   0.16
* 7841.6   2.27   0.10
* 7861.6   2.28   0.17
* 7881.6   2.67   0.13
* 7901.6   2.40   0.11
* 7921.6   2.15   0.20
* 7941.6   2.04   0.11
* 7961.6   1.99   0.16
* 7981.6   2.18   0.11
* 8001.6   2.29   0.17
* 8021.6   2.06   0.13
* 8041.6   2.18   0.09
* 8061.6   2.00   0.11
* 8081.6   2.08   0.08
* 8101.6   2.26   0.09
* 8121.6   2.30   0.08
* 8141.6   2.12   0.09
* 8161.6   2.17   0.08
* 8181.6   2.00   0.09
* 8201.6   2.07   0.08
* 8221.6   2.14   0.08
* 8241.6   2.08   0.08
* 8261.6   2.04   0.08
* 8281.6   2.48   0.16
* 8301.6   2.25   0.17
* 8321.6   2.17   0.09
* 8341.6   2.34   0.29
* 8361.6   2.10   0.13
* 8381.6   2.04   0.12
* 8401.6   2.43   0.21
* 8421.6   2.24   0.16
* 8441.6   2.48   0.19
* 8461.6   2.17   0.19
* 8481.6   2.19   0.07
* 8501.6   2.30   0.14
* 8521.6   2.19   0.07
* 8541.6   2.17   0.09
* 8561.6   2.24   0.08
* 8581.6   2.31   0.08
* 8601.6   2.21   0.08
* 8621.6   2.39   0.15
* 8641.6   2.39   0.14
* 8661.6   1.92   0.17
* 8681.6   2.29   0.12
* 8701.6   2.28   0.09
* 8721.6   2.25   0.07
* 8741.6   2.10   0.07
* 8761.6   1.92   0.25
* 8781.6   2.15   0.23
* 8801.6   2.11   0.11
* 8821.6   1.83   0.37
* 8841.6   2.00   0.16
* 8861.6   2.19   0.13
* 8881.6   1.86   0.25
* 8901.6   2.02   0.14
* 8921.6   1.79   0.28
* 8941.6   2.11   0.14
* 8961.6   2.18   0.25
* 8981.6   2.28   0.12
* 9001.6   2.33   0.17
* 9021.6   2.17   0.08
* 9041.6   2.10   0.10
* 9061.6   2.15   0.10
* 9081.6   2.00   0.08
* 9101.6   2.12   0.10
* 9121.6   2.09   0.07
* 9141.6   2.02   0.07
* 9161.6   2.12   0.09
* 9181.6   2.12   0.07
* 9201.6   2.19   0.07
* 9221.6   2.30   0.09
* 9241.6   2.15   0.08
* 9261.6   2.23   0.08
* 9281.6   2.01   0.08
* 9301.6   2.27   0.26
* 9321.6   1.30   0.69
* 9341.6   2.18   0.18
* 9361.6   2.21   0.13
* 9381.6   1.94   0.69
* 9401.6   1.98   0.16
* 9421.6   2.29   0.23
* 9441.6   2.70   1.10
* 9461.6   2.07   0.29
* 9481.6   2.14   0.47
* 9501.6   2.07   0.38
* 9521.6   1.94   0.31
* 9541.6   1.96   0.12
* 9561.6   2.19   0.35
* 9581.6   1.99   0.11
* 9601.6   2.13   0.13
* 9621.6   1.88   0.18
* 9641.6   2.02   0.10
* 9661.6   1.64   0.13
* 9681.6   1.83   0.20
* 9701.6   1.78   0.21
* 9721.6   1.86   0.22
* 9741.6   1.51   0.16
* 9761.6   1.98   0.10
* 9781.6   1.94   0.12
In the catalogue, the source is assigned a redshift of 0.146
